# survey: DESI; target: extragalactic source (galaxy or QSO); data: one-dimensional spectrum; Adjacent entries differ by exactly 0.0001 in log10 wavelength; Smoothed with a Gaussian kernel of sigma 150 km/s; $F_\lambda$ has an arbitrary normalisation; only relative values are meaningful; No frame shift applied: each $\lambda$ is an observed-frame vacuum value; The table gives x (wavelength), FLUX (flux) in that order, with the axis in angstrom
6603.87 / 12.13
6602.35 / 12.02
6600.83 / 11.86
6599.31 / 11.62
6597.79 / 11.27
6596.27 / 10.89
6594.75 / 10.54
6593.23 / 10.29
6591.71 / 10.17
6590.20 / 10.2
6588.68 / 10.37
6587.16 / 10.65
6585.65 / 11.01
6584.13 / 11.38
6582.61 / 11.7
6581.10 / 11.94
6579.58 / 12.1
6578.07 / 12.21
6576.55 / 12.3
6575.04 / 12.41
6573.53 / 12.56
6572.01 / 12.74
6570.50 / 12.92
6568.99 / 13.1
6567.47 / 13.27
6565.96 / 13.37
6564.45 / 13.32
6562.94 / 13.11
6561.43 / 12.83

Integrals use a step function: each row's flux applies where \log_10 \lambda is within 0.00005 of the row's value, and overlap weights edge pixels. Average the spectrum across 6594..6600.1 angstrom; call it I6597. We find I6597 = 11.1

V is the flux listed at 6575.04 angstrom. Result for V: 12.41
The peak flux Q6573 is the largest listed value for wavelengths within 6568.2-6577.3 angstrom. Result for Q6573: 13.1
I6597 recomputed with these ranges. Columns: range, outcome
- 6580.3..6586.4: 11.5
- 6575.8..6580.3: 12.2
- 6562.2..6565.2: 13.2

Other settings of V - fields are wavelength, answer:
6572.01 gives 12.74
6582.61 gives 11.7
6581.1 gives 11.94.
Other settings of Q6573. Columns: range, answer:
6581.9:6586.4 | 11.7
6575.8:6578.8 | 12.3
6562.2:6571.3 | 13.37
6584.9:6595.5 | 11.01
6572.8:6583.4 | 12.56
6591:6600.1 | 11.62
